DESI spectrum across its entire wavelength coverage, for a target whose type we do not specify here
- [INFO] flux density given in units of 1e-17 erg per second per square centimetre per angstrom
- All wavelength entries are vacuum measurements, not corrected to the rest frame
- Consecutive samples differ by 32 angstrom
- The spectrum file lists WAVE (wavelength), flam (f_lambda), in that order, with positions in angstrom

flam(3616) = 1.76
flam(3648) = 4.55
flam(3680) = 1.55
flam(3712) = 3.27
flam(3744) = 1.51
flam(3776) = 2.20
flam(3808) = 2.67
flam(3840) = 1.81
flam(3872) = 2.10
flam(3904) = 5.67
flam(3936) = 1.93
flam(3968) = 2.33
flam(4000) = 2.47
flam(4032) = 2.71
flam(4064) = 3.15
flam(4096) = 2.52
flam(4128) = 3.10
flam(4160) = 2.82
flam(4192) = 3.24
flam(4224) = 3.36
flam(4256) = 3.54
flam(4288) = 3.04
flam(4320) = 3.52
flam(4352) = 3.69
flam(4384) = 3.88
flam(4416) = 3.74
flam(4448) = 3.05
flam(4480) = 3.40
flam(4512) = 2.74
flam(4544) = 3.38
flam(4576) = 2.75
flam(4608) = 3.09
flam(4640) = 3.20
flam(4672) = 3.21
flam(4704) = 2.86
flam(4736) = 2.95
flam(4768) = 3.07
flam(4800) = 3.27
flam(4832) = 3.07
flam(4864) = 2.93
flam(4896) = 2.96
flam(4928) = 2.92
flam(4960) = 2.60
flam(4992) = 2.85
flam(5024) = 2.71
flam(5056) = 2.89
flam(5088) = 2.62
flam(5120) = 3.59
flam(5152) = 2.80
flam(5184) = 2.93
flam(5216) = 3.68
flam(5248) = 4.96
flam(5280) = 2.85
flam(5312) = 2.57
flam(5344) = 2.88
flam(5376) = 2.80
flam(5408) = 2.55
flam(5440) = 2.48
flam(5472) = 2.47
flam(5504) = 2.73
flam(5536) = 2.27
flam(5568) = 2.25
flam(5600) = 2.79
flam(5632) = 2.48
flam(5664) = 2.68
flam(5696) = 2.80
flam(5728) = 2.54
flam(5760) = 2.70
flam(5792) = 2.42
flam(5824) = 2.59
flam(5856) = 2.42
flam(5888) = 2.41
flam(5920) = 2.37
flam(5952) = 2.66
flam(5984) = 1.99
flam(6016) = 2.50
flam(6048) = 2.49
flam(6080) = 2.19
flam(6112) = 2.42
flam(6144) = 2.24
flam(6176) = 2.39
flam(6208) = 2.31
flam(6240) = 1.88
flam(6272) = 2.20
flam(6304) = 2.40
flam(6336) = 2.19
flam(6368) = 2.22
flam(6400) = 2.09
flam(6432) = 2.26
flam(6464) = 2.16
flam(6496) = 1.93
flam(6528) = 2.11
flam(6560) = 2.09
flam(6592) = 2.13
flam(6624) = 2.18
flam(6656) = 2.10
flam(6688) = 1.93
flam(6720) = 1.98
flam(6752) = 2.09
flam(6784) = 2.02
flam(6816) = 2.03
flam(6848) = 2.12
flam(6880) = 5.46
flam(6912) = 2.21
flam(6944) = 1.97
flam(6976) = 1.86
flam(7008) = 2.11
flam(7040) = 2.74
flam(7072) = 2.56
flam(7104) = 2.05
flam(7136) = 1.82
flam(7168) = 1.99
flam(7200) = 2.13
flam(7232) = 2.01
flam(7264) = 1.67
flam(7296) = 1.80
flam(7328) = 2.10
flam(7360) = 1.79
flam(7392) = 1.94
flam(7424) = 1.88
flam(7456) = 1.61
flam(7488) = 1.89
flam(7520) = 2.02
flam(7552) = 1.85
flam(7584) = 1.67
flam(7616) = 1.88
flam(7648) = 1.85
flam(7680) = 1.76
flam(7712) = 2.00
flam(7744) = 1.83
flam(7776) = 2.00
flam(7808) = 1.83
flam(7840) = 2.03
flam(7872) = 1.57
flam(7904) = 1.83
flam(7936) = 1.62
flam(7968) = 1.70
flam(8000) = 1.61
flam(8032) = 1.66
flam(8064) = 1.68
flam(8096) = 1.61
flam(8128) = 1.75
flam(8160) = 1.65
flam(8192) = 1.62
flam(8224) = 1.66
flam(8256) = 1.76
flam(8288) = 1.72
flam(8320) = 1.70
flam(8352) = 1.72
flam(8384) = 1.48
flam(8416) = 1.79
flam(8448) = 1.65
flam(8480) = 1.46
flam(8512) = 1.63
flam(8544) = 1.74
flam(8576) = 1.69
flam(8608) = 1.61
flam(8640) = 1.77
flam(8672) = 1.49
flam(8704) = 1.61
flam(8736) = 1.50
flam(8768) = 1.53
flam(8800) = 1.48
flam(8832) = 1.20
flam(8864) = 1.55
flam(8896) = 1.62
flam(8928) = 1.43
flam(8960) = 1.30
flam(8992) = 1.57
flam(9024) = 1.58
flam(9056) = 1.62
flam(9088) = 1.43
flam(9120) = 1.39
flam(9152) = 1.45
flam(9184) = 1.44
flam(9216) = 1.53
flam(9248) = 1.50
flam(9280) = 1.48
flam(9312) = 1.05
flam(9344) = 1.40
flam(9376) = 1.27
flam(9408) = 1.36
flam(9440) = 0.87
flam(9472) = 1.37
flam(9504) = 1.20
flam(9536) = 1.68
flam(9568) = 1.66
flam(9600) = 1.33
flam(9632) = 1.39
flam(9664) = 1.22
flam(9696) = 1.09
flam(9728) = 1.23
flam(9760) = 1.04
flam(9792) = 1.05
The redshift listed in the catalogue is 0.05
